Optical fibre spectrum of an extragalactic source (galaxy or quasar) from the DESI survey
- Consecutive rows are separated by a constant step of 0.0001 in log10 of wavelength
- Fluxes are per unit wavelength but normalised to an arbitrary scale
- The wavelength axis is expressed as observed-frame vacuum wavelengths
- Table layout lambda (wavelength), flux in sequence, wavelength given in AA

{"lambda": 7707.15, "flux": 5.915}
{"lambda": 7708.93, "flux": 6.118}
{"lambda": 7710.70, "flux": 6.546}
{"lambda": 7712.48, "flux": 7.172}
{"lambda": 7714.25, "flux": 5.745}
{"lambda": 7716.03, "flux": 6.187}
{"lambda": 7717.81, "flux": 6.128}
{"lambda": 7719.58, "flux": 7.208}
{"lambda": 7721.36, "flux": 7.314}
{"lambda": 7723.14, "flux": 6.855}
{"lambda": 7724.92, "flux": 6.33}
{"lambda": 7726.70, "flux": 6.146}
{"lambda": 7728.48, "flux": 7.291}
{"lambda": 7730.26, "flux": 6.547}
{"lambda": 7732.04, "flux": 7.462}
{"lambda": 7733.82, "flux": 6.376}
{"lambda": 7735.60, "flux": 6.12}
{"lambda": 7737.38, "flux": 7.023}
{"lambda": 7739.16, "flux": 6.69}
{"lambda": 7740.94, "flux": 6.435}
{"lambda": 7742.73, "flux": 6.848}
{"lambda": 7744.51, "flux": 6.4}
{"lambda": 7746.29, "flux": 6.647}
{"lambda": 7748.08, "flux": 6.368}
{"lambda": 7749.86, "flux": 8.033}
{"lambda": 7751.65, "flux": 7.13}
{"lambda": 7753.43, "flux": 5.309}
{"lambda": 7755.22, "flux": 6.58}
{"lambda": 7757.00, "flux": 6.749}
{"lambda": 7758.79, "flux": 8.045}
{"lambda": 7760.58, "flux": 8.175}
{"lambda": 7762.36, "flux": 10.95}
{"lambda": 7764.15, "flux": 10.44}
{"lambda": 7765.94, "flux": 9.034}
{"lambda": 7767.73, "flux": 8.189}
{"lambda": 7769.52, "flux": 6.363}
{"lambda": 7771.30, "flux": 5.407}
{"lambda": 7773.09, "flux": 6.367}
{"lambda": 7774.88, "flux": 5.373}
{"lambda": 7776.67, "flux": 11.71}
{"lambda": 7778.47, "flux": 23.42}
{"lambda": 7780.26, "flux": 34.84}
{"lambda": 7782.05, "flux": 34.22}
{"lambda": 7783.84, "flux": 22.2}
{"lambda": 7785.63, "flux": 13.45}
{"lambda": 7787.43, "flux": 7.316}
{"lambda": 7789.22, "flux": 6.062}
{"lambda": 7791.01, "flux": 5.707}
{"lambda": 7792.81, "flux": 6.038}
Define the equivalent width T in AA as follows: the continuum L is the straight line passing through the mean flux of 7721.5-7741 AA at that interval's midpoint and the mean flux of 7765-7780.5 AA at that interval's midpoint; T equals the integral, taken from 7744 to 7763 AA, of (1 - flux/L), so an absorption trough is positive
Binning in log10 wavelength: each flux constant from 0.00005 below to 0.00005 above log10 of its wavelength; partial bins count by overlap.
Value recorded 3.99 AA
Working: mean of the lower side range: 6.7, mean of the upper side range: 11.3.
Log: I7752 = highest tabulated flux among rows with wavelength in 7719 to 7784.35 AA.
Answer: 34.84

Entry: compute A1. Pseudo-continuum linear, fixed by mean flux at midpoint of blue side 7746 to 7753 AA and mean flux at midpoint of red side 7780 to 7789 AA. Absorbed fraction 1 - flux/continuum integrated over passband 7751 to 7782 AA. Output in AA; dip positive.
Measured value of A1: 6.8 AA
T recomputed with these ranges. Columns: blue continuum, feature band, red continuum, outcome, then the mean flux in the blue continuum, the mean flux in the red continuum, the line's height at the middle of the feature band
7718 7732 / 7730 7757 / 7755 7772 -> 2.7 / 6.82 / 8.08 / 7.43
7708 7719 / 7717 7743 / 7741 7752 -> -0.5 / 6.34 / 6.85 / 6.6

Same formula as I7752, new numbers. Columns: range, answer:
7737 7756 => 8.033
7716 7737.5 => 7.462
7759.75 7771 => 10.95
